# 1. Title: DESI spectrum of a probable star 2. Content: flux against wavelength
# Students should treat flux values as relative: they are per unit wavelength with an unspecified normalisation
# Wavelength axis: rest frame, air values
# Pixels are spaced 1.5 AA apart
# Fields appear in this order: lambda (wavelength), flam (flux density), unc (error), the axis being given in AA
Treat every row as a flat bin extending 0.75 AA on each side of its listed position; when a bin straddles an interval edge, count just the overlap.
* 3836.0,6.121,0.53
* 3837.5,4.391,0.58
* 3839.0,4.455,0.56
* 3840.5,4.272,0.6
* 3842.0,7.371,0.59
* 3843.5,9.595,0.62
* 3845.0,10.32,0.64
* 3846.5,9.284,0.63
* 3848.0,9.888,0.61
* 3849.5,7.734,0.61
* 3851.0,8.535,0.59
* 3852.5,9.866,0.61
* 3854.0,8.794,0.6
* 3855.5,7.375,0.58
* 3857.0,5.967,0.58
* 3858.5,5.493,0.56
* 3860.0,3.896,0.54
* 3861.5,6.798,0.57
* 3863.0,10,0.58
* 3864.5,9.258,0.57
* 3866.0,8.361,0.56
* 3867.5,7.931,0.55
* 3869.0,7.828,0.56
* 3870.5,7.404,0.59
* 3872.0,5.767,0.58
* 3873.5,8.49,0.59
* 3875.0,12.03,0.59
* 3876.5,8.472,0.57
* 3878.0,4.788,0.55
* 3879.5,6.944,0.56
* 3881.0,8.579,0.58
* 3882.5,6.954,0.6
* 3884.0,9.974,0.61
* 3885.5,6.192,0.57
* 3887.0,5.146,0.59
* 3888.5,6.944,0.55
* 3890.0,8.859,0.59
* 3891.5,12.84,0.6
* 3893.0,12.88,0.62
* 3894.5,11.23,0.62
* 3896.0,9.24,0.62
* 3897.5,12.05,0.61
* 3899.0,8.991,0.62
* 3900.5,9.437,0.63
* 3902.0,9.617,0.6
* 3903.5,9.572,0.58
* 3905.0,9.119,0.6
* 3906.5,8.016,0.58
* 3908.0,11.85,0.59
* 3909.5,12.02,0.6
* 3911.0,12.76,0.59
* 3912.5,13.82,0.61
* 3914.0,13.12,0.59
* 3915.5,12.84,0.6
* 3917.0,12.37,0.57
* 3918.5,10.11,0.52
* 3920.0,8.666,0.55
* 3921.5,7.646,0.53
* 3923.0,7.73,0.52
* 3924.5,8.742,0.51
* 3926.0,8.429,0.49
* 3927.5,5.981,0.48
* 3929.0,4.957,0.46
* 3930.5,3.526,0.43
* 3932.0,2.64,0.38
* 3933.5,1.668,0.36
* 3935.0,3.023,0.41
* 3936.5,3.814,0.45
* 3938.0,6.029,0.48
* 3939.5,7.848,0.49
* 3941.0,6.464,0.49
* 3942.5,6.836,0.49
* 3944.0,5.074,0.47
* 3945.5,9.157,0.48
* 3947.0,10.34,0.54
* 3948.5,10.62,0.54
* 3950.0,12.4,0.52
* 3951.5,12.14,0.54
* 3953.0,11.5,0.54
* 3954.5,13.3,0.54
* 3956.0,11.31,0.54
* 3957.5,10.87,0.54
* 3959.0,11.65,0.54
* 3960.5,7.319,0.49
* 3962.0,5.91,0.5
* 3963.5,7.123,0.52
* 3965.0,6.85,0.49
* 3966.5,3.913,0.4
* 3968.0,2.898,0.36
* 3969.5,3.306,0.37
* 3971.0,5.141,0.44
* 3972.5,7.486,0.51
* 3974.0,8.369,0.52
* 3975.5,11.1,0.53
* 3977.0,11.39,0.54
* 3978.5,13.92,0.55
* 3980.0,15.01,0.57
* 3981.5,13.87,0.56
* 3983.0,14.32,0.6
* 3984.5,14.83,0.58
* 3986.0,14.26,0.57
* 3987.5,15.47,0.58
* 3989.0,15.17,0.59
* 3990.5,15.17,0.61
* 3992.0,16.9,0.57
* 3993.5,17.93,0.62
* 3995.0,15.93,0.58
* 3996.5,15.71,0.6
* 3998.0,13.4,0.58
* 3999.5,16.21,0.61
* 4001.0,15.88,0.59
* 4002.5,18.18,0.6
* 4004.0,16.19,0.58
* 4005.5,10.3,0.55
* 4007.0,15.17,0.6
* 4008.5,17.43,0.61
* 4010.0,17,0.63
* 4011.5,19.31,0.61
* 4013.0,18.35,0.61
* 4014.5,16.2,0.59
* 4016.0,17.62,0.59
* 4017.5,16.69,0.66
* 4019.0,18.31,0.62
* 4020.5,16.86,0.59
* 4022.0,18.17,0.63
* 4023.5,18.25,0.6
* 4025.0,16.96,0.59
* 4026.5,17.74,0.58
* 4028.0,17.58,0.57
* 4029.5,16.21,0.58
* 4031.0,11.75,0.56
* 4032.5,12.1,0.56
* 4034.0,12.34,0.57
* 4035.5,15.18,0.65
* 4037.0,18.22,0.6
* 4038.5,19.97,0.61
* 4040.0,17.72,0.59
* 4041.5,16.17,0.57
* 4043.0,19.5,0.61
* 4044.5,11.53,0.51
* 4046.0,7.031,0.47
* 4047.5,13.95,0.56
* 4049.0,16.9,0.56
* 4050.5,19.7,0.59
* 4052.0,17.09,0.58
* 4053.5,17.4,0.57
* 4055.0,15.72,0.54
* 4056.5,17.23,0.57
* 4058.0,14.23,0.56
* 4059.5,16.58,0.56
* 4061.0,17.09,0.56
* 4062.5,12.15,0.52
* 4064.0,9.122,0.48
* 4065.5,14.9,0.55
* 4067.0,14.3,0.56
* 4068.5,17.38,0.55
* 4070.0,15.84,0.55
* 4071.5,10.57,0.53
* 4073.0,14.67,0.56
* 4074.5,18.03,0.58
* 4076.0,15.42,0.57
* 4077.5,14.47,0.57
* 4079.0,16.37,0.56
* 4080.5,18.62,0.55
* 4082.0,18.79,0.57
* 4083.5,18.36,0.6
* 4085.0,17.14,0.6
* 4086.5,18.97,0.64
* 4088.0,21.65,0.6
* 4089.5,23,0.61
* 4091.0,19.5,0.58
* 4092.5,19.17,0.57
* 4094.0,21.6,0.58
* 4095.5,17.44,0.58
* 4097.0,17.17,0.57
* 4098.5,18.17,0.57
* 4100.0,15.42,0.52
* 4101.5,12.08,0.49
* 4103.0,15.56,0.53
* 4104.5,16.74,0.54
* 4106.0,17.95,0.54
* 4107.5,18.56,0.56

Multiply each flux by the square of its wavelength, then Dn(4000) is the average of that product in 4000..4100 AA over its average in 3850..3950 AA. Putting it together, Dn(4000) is 2.1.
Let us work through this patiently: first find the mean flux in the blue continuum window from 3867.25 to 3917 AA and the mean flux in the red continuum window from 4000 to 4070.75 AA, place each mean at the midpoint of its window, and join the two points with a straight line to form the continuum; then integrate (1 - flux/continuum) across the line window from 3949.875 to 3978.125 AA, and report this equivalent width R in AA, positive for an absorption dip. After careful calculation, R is 9.0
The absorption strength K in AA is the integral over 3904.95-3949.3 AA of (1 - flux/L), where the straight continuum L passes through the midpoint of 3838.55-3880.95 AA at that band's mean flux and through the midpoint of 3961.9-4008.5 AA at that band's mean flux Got 8.5 AA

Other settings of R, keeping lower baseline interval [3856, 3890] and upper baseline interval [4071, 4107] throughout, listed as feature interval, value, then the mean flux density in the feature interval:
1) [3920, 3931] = 3.3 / 6.92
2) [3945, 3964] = 1.4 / 10.3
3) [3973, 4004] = -4.4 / 14.6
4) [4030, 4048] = 0.5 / 14.7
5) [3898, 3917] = -4.0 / 11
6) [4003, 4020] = -3.4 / 16.6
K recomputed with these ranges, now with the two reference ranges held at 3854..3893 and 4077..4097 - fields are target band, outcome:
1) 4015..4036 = -0.68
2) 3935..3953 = 5.26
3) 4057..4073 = 3.09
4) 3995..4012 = -1.53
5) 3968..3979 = 4.12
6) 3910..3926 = -1.00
